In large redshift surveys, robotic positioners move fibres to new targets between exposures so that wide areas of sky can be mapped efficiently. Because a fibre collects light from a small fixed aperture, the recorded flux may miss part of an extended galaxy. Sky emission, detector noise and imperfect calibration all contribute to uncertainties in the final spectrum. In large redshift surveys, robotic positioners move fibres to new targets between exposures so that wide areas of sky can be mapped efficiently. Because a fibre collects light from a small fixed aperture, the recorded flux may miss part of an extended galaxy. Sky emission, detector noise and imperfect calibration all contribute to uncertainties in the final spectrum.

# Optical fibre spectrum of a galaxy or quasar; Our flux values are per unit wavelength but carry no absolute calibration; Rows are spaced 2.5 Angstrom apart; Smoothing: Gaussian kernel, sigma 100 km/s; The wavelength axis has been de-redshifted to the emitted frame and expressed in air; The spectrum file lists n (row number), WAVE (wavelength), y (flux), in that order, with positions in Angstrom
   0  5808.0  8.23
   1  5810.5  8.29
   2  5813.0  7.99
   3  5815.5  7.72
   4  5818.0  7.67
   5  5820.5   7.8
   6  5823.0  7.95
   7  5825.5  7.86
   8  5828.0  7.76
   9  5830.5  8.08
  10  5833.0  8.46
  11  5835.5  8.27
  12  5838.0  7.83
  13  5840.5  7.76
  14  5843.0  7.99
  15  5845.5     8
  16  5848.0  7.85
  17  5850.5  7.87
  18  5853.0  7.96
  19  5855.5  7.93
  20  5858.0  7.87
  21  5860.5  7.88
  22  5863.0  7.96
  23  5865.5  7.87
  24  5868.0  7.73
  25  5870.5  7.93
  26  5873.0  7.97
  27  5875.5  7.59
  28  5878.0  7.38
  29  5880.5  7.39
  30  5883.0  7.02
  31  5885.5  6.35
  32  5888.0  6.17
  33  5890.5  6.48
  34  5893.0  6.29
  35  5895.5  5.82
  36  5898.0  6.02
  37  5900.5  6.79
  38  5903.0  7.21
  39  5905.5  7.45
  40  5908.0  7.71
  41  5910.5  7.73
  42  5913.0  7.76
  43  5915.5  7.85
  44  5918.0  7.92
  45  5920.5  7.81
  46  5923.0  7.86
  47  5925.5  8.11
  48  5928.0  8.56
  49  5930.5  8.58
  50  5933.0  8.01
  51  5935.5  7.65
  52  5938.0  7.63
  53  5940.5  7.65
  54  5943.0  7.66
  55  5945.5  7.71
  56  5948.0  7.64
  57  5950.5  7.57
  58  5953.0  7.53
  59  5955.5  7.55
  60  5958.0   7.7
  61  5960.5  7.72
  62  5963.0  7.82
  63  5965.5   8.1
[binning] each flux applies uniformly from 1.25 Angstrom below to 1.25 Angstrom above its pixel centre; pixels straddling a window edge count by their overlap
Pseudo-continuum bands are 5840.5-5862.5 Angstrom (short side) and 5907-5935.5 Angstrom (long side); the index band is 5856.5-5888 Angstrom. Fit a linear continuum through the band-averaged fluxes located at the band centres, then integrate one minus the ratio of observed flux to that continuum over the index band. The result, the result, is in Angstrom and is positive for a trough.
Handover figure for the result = 1.6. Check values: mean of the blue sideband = 7.91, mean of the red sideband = 7.98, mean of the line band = 7.53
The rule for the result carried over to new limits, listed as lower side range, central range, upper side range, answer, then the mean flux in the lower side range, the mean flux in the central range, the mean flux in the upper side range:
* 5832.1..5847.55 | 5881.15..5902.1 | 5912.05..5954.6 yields 4.0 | 8.03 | 6.41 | 7.85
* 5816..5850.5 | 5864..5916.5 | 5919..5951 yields 4.9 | 7.94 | 7.17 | 7.89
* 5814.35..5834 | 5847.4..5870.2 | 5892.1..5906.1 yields -1.9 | 7.91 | 7.88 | 6.56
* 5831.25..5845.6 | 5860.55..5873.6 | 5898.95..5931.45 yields 0.1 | 8.06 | 7.89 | 7.77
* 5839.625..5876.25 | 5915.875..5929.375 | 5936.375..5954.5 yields -0.6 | 7.88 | 8.04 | 7.63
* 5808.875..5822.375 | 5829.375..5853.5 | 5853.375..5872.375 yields -0.3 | 7.91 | 8.01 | 7.89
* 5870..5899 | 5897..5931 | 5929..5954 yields -1.5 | 6.85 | 7.66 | 7.77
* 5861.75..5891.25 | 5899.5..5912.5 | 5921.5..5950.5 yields 0.3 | 7.33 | 7.41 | 7.9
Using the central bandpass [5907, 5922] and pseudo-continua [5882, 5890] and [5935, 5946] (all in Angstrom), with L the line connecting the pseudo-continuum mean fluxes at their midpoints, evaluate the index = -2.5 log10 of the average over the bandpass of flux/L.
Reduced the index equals -0.10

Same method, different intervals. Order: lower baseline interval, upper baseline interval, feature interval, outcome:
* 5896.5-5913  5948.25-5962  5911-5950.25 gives -0.07 mag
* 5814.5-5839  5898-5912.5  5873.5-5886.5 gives 0.04 mag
